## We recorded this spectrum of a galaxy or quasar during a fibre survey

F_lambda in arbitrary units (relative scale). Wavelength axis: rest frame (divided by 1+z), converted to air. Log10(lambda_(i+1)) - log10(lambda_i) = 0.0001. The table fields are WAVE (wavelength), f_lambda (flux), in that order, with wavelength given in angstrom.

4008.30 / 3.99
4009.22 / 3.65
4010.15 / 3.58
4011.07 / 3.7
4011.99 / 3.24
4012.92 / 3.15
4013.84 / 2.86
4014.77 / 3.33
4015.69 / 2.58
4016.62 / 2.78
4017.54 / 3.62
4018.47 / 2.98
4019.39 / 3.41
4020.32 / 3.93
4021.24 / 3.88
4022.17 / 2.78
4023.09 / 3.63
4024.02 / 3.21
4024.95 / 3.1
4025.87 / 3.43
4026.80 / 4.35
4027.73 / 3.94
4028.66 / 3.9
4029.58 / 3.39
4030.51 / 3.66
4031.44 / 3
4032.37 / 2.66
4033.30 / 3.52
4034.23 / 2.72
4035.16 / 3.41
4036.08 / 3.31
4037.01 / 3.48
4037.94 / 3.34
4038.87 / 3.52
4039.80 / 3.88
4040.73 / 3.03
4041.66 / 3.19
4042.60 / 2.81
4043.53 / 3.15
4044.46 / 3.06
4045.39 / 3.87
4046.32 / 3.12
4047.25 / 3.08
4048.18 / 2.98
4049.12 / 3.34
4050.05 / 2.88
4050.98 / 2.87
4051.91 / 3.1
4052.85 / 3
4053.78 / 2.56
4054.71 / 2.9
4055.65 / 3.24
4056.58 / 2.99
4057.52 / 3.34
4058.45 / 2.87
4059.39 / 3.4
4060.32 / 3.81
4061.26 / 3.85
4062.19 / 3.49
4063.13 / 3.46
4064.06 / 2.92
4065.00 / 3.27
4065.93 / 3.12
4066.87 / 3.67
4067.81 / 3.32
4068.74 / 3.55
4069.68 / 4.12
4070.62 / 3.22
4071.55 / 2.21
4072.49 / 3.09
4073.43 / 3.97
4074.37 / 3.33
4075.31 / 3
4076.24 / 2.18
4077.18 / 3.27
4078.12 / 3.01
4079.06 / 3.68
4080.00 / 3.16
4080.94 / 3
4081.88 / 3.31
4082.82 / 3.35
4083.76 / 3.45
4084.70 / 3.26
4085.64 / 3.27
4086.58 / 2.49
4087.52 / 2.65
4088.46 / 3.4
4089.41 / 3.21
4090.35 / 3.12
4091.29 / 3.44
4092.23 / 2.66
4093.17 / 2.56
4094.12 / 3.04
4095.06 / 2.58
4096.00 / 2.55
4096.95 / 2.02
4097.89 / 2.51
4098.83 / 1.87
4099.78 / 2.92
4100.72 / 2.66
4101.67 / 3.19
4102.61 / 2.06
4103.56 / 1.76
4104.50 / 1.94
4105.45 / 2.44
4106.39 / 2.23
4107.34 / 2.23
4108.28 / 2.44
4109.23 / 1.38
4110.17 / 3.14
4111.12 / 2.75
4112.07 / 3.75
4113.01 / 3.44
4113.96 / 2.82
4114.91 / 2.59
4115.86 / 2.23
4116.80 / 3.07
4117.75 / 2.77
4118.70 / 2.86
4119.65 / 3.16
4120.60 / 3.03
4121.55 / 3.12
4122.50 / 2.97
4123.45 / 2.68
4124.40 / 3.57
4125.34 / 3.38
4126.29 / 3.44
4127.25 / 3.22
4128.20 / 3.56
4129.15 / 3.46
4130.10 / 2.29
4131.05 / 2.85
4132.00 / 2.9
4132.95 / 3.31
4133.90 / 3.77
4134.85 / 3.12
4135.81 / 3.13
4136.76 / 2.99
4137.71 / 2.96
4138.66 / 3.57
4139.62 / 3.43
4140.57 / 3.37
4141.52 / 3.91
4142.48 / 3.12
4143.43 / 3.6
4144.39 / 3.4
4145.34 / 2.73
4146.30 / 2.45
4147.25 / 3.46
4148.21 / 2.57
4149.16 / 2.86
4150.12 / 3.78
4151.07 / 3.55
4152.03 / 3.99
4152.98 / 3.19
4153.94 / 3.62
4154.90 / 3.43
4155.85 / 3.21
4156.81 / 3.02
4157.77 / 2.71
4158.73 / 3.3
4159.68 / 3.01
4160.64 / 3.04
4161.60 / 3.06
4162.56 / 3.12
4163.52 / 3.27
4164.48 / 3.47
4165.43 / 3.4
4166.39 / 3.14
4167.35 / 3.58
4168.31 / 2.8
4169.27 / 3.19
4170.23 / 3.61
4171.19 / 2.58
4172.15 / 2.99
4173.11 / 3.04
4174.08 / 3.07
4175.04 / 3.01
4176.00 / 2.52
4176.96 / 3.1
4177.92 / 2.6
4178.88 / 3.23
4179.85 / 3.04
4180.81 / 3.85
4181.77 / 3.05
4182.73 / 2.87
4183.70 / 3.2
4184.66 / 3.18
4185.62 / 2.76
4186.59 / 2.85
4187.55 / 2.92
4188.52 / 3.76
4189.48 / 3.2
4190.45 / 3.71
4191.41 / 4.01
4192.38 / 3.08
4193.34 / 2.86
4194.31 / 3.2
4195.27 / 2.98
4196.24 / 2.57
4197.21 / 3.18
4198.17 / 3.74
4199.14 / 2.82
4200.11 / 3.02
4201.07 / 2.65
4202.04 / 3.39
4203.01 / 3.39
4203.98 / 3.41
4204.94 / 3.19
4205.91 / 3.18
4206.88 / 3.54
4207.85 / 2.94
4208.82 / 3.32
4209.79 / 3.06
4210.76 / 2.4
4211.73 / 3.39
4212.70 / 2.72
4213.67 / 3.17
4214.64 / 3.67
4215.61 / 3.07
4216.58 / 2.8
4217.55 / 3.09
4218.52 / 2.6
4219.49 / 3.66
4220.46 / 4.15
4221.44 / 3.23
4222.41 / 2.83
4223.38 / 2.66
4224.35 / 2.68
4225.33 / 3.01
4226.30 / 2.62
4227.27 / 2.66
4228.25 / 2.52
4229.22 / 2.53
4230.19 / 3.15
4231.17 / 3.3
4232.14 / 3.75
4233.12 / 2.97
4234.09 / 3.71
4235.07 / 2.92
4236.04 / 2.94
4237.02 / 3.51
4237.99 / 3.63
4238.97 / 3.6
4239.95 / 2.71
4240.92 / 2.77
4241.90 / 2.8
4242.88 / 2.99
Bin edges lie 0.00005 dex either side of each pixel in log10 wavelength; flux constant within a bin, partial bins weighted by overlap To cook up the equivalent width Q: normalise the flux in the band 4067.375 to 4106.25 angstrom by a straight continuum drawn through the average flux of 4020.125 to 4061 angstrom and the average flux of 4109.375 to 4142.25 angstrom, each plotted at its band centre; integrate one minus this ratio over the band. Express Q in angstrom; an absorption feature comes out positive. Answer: 3.4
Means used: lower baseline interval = 3.29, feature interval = 2.92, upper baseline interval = 3.12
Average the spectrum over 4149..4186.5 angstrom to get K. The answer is 3.16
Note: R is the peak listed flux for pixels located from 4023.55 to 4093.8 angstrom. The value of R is 4.35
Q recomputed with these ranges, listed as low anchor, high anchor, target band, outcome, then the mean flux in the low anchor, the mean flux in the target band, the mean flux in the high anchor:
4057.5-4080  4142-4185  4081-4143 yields 5.9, 3.29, 2.92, 3.16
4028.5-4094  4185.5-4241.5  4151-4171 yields -0.7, 3.2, 3.26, 3.12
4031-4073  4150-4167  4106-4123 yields 2.5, 3.22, 2.78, 3.29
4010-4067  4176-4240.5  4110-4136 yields 1.0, 3.28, 3.08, 3.12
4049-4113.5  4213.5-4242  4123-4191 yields -3.4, 2.97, 3.19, 3.09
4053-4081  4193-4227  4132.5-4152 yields -0.7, 3.23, 3.27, 3.09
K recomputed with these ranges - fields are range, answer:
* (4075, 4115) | 2.79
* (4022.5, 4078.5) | 3.27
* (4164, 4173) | 3.19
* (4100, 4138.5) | 2.87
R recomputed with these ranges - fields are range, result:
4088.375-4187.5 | 3.99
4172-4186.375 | 3.85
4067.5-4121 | 4.12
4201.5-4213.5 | 3.54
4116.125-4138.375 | 3.77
